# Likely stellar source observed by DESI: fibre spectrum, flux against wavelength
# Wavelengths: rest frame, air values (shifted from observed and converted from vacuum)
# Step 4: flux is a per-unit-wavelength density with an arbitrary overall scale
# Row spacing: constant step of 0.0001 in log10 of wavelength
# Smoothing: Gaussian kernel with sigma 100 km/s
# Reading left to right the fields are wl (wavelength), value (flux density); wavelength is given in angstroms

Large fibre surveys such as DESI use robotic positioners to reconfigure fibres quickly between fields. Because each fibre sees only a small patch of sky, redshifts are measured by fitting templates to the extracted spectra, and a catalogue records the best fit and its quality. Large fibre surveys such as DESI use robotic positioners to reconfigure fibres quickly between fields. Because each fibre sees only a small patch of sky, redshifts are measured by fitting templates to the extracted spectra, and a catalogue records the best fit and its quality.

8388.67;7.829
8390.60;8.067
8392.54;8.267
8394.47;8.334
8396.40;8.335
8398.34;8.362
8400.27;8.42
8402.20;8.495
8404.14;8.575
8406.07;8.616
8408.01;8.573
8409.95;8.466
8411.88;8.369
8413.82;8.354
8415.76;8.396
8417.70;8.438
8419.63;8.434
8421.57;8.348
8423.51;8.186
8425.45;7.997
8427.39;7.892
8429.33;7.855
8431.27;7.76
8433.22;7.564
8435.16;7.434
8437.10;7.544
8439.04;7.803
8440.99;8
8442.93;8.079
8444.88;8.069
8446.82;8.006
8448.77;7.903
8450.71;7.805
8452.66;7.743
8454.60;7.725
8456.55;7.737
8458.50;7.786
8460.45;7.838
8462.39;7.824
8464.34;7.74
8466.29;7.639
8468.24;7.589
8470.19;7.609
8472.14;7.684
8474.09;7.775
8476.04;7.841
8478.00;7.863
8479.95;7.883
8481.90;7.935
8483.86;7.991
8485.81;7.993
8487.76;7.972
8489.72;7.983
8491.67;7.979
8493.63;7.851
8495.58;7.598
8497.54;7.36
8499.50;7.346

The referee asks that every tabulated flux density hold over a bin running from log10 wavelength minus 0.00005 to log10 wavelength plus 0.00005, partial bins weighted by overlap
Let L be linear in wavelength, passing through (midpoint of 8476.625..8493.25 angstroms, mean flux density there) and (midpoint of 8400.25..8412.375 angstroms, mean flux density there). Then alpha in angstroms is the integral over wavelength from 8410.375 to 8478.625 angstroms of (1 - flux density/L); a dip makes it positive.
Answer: 2.7 angstroms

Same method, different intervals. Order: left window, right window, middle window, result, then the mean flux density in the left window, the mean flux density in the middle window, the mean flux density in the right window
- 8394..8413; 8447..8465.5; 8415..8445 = 0.5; 8.46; 7.98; 7.8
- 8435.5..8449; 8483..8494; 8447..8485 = 0.7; 7.89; 7.79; 7.97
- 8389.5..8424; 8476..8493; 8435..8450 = 0.6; 8.39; 7.88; 7.94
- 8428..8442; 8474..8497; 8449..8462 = 0.0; 7.71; 7.79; 7.88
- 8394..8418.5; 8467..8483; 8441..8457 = 0.3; 8.44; 7.9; 7.77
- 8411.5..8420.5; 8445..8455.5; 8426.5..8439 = 0.7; 8.4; 7.68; 7.86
